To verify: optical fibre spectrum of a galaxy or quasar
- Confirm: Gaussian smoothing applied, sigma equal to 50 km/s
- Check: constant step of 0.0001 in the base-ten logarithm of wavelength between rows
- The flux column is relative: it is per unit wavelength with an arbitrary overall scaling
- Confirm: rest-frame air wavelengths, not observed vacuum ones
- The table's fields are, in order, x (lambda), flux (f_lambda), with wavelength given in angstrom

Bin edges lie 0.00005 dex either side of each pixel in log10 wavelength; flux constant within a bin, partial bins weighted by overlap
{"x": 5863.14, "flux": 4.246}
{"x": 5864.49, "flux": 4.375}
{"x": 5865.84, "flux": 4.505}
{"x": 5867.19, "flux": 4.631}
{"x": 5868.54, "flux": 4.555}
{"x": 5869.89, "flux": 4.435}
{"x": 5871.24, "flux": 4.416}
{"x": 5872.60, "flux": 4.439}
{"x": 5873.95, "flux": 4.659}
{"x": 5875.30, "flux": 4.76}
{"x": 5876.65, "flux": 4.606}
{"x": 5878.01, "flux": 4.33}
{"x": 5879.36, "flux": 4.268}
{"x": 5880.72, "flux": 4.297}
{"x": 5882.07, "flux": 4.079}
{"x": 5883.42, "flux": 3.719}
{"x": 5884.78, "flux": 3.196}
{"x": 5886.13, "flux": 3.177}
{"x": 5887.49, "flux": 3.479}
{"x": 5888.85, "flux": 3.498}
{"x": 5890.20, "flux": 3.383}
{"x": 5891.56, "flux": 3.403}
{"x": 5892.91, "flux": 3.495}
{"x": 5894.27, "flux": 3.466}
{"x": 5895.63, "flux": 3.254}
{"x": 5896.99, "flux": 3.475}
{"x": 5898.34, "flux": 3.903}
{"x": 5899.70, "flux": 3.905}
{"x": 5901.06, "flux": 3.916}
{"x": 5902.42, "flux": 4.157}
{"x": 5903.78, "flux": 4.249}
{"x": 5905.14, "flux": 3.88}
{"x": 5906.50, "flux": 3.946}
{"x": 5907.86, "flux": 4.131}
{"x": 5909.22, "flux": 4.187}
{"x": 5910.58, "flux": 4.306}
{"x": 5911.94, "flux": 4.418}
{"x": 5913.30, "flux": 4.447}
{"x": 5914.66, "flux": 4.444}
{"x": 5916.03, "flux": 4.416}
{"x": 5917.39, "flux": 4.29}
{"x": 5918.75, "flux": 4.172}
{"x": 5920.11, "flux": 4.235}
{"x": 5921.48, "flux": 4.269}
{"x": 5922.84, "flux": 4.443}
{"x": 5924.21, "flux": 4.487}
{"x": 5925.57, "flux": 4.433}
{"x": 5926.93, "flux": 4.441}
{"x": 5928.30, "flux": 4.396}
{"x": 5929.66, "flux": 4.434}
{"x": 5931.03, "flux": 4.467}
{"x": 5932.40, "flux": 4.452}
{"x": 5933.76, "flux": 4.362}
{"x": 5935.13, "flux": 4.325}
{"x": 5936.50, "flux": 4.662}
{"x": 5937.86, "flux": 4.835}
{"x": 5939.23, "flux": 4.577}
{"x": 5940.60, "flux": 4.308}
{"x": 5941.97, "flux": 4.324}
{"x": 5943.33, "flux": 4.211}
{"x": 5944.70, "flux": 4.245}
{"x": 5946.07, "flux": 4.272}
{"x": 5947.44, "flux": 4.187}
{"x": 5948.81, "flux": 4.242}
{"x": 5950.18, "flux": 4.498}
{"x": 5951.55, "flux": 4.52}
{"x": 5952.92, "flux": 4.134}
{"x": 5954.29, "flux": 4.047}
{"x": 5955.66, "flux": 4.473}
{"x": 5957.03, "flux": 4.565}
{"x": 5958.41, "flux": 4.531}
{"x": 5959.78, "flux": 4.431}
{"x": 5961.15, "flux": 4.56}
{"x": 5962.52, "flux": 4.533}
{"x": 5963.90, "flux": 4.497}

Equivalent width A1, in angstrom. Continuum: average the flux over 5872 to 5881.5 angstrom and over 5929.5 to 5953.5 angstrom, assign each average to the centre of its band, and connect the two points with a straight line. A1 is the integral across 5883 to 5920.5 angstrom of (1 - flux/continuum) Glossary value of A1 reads 4.8 angstrom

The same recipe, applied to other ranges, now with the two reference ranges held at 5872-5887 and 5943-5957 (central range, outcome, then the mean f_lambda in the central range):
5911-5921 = -0.3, 4.34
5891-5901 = 1.4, 3.58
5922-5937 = -0.7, 4.44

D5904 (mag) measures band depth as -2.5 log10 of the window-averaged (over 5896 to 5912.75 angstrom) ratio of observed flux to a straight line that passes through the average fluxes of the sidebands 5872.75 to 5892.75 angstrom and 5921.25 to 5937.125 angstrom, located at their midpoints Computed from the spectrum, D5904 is 0.04 mag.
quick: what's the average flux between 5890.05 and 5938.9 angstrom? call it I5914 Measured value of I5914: 4.16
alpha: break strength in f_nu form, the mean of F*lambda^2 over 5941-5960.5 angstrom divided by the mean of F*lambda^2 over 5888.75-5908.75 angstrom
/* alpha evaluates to 1.18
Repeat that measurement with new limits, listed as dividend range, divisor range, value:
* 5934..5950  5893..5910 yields 1.15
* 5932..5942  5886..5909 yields 1.23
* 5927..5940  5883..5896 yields 1.34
